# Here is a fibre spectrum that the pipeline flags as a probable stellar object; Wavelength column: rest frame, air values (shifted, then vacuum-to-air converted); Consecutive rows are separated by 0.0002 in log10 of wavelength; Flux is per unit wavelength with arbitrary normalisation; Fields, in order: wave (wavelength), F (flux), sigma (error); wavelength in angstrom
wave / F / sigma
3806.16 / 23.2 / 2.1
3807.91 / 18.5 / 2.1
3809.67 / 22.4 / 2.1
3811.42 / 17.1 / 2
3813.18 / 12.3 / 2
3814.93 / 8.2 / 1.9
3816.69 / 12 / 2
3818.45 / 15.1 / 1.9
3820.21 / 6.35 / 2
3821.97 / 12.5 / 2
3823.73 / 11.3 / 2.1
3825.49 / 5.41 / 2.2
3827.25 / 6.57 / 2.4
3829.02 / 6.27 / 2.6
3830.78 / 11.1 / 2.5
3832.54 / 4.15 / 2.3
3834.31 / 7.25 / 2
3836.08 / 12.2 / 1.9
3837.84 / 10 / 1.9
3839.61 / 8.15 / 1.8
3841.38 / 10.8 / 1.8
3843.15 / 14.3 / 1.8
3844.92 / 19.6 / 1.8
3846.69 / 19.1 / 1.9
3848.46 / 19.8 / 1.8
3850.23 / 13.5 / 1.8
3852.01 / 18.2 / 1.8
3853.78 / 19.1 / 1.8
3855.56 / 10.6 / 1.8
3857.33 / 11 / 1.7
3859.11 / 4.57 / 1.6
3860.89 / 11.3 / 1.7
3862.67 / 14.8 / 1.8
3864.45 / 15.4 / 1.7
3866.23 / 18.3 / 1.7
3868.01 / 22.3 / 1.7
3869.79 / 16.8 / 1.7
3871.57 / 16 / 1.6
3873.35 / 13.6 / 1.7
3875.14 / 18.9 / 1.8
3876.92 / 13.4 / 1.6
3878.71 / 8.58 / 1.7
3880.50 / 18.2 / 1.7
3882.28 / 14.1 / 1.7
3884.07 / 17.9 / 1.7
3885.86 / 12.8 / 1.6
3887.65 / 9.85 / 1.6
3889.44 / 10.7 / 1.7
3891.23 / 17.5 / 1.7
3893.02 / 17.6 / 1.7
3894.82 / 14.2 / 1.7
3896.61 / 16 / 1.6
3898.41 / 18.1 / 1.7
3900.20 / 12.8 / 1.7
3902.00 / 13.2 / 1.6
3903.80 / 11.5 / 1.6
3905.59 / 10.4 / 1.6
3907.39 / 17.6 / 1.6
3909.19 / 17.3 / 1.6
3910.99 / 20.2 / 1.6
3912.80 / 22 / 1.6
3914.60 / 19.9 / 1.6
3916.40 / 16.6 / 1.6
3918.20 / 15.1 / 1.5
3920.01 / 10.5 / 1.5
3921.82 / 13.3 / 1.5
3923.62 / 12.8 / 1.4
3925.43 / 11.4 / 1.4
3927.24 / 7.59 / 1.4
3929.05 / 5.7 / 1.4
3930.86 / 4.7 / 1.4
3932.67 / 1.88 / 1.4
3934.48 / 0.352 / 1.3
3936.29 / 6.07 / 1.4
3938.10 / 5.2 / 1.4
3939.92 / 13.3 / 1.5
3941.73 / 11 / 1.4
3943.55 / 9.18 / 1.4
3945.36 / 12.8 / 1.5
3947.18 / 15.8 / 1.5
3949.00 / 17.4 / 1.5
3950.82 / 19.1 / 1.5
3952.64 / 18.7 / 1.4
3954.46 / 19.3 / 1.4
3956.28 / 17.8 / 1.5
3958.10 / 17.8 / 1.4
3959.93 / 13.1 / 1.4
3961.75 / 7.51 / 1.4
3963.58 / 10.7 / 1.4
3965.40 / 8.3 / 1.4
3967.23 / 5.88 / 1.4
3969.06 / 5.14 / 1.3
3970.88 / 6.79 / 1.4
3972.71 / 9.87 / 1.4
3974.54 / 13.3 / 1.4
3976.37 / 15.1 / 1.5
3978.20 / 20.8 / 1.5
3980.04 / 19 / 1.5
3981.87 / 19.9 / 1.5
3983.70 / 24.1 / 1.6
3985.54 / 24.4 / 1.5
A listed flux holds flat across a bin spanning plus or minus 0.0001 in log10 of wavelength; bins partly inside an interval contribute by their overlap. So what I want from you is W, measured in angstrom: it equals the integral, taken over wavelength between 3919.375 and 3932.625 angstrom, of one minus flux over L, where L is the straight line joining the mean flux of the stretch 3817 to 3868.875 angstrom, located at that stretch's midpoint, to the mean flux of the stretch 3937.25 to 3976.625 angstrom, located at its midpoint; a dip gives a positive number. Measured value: 3.7 angstrom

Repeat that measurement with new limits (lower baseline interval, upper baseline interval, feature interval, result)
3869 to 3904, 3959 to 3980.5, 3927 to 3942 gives 7.9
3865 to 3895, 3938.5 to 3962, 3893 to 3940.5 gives 8.8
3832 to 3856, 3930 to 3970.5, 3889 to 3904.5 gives -3.2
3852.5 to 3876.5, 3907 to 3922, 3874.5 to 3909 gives 3.5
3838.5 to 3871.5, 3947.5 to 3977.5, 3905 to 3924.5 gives -3.2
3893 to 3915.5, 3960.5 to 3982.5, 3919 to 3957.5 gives 7.0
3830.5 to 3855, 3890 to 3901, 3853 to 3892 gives 1.3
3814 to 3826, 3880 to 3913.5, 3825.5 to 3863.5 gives 0.3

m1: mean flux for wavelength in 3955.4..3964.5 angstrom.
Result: 13.4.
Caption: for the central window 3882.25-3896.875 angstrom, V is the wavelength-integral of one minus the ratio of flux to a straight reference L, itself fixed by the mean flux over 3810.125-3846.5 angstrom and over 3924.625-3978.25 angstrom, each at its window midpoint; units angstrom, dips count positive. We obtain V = -4.9 angstrom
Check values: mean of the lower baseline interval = 10.8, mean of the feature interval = 14.5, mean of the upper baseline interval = 10.9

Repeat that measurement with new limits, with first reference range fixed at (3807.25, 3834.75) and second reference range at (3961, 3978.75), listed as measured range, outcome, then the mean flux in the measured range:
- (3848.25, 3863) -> -3.4 angstrom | 13.3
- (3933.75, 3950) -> 0.0 angstrom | 10.3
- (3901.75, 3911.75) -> -4.3 angstrom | 15.1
